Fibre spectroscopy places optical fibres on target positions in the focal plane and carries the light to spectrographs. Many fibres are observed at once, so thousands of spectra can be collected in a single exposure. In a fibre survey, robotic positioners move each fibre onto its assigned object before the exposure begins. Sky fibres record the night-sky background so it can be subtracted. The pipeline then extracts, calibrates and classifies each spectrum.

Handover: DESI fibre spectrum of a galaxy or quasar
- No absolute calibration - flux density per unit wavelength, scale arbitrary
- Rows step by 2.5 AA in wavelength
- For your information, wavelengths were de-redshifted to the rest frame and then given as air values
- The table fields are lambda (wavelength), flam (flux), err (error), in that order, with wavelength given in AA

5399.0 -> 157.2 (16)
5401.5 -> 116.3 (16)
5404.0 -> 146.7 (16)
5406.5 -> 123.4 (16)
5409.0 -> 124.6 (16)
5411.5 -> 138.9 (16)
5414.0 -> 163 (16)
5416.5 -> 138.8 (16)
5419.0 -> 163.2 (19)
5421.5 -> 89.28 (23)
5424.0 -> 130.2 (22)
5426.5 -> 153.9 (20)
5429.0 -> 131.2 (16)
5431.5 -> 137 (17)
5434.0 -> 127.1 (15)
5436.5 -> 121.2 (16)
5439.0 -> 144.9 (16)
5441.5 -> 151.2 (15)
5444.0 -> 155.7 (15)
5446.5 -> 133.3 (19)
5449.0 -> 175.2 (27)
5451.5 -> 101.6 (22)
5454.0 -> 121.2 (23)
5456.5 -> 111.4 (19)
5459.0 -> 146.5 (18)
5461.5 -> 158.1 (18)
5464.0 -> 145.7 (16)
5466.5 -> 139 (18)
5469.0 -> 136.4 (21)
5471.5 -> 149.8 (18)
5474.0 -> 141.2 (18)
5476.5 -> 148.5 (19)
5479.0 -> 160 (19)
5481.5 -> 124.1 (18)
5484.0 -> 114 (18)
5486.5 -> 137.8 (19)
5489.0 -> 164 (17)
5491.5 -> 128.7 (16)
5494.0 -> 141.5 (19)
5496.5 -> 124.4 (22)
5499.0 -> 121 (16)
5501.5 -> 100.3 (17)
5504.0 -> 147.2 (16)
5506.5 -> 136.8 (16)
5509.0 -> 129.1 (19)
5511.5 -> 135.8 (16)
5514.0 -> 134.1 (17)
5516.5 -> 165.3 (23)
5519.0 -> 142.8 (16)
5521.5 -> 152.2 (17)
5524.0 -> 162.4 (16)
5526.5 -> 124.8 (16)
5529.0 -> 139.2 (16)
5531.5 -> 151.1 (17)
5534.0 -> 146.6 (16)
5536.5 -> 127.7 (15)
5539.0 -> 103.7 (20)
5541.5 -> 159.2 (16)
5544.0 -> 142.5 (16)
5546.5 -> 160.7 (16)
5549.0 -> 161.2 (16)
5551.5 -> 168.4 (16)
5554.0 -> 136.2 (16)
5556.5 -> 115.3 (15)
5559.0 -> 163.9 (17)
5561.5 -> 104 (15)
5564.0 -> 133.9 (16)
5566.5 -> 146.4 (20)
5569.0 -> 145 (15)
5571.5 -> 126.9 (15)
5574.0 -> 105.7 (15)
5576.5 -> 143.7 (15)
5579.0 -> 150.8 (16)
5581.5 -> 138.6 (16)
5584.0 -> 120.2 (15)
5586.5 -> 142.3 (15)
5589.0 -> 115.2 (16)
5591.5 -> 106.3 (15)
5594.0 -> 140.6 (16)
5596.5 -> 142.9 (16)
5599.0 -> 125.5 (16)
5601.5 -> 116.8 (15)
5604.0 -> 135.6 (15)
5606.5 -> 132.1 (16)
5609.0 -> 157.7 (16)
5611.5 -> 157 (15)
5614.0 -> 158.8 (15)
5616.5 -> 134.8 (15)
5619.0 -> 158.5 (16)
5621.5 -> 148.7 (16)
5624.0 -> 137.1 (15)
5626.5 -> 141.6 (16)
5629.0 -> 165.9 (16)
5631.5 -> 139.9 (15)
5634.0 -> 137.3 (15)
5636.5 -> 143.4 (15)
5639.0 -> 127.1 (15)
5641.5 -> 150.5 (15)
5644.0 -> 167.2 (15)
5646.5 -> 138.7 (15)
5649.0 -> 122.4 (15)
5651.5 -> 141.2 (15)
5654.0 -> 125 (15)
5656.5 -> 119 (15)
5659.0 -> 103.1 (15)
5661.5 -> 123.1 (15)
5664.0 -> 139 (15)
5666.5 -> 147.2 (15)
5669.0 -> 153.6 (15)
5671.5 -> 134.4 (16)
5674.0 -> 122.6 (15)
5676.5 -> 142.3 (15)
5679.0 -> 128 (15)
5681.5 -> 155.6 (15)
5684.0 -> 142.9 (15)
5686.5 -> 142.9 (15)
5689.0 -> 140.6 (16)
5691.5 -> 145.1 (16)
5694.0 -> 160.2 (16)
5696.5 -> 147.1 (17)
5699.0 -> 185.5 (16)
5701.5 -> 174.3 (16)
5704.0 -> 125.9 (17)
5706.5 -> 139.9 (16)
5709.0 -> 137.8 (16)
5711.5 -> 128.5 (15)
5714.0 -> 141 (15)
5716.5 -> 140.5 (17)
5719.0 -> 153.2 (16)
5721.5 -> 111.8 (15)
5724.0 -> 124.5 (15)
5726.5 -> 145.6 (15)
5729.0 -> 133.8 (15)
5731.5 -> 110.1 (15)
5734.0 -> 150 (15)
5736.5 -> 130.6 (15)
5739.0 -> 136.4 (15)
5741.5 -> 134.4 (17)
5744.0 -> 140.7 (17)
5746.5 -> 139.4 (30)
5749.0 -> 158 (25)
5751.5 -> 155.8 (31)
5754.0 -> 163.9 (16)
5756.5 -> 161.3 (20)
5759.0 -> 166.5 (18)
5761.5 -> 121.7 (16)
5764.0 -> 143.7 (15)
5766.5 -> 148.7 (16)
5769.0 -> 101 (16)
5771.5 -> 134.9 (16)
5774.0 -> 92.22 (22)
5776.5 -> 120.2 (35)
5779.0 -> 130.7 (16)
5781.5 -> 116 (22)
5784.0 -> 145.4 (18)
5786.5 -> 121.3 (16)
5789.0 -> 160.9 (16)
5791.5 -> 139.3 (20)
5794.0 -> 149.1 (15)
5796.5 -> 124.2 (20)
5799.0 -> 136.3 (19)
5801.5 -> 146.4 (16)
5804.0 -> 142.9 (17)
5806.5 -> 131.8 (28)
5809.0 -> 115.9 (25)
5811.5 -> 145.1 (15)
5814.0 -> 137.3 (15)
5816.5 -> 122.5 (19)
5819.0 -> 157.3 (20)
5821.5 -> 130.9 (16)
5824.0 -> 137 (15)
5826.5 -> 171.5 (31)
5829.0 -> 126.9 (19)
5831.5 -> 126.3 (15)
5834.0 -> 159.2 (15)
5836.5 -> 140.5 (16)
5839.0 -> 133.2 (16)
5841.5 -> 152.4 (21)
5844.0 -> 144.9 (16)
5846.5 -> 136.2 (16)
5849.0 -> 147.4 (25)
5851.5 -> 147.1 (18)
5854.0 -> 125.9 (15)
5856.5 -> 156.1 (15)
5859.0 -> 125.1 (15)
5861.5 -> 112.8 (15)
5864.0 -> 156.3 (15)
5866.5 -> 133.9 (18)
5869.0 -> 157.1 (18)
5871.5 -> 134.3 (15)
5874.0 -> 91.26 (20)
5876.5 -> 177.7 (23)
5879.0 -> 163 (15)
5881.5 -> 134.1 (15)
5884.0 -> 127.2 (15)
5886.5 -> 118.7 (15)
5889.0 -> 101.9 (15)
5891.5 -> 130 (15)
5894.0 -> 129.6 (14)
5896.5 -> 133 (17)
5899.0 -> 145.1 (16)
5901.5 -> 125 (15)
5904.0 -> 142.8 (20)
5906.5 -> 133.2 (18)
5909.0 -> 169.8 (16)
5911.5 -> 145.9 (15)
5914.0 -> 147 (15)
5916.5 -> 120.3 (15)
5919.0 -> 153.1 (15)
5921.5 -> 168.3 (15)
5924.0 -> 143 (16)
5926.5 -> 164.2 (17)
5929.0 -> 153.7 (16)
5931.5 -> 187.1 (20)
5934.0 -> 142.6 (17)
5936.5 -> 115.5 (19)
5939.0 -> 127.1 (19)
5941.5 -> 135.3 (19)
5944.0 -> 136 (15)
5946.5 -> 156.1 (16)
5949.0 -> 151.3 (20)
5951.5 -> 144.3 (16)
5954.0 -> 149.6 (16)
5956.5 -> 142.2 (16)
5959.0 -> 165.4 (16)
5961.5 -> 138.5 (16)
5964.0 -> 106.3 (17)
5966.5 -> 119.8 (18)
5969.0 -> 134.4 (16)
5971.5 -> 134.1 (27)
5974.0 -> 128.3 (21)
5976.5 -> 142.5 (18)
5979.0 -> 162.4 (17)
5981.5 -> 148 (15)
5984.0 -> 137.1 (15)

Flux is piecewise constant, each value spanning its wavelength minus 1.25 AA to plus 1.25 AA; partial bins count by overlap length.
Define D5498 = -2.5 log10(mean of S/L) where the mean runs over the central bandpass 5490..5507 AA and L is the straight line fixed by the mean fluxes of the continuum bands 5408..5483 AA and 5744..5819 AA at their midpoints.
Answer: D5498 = 0.08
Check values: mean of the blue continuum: 139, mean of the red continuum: 137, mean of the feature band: 129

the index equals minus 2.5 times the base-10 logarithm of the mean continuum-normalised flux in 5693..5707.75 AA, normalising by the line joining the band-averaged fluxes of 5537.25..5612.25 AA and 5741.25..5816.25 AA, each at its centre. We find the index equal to -0.14 mag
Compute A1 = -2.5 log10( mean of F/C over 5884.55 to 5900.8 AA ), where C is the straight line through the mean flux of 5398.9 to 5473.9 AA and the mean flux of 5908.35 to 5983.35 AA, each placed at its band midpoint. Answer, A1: 0.14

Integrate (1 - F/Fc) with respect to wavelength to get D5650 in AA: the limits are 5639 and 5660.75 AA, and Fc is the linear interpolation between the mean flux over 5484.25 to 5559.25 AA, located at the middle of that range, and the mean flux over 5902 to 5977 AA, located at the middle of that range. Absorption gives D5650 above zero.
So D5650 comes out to 1.3 AA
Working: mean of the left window 140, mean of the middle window 133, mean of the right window 143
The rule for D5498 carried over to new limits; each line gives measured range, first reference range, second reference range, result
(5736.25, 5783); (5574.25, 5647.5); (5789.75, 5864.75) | 0.02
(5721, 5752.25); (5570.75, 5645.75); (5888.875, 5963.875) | 0.03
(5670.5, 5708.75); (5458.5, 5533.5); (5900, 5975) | -0.03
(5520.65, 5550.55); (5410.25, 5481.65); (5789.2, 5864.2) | -0.04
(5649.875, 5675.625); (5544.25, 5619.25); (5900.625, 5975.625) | 0.07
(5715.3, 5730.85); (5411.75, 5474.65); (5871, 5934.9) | 0.05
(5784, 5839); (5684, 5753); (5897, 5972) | 0.03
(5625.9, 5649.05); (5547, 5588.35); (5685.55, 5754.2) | -0.04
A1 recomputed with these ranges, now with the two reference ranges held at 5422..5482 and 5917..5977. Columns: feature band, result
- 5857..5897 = 0.07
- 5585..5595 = 0.12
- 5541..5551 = -0.12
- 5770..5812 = 0.08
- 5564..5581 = 0.03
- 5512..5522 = -0.06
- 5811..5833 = 0.02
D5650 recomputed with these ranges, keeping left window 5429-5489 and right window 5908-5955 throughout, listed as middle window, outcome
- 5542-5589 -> 0.61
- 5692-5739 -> 0.83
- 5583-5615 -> 1.53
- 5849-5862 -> 0.92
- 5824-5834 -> 0.18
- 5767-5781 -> 2.63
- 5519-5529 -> -0.37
